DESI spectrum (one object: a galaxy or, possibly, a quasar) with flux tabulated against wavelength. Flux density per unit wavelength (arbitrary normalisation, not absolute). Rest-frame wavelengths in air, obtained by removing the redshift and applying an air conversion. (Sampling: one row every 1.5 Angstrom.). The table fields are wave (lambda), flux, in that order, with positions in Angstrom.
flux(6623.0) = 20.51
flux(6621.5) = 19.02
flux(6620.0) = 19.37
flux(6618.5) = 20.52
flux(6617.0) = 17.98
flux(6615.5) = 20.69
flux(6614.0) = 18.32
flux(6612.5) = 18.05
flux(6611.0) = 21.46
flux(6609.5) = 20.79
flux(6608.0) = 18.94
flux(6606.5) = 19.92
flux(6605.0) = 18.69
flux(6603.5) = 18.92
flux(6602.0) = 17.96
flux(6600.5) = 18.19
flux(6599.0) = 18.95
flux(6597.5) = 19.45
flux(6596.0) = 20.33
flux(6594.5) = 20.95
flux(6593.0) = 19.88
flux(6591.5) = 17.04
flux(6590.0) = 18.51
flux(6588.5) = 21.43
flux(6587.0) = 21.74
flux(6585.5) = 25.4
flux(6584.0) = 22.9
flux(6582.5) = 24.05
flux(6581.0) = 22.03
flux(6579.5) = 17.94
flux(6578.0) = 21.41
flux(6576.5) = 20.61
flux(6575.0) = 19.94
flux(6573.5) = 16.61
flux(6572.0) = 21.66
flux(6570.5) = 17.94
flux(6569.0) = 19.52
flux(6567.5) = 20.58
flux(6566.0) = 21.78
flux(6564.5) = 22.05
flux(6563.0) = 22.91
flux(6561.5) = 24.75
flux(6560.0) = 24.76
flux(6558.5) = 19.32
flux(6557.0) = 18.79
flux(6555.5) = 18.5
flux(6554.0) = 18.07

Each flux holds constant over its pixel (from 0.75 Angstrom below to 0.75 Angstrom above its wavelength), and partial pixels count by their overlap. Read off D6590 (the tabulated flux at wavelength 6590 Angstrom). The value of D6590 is 18.51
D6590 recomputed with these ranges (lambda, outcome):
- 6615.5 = 20.69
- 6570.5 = 17.94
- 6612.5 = 18.05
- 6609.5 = 20.79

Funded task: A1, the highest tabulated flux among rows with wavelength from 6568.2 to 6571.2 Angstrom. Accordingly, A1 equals 19.52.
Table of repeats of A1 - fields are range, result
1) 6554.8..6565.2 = 24.76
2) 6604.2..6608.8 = 19.92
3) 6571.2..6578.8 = 21.66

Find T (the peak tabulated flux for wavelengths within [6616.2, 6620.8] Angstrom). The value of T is 20.52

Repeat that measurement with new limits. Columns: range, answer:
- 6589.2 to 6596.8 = 20.95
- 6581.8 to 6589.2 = 25.4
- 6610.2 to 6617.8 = 21.46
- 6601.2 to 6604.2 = 18.92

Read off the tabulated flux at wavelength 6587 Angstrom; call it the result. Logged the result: 21.74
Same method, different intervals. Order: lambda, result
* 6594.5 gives 20.95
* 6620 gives 19.37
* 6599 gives 18.95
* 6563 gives 22.91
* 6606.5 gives 19.92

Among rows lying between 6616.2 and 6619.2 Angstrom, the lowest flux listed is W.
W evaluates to 17.98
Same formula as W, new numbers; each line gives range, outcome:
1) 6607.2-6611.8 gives 18.94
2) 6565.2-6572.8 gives 17.94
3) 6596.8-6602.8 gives 17.96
